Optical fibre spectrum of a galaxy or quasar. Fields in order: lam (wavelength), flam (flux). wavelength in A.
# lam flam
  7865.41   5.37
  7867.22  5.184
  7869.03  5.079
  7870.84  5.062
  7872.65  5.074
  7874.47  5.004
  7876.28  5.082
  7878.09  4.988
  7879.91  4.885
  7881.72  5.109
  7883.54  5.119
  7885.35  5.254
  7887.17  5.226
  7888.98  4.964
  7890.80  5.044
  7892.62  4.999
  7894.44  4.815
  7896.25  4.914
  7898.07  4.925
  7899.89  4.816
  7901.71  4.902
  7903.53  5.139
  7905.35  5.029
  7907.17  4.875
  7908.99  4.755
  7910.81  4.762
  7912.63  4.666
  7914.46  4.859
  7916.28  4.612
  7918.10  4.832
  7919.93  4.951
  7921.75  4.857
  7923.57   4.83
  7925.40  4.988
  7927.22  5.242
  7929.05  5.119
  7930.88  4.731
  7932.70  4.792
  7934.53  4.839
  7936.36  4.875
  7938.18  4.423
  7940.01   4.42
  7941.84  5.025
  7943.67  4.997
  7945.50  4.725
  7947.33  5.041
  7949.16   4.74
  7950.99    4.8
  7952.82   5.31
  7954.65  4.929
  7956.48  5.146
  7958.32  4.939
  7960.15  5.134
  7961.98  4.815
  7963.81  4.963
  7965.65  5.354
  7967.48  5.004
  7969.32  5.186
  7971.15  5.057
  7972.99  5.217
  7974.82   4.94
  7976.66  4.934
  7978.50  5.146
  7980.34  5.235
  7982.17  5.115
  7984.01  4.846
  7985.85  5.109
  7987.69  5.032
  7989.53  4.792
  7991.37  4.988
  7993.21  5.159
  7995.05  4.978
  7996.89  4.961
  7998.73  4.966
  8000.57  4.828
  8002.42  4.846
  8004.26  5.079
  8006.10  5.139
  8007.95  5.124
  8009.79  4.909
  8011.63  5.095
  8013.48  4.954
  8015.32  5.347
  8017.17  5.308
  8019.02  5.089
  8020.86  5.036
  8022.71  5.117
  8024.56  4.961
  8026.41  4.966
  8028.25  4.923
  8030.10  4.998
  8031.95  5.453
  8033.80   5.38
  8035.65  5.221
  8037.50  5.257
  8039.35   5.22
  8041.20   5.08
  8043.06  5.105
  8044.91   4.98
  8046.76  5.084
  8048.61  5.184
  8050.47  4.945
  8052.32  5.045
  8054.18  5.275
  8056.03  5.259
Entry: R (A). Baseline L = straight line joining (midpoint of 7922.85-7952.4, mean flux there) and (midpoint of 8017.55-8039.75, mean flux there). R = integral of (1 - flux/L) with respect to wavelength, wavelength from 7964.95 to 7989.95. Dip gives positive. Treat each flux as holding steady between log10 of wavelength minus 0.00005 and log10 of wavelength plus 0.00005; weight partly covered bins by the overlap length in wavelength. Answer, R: -0.5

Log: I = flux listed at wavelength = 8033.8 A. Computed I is 5.38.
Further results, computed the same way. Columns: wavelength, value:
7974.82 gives 4.94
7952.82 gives 5.31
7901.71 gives 4.902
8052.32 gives 5.045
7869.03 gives 5.079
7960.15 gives 5.134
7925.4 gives 4.988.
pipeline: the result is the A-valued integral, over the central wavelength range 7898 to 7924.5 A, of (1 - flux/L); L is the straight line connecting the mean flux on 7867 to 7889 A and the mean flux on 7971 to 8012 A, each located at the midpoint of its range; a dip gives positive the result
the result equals 1.1 A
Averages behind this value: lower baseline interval 5.08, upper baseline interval 5.02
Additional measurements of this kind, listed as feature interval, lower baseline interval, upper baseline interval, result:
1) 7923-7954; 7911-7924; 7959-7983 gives 0.2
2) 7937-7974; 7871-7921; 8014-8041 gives 0.6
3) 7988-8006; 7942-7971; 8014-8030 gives 0.3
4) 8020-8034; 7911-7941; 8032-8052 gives 0.1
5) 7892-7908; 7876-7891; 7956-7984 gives 0.4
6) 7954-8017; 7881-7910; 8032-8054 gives 0.6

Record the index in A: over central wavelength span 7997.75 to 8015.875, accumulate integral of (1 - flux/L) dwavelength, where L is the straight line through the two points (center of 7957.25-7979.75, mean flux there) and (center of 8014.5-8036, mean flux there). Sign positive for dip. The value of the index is 0.3 A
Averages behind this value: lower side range 5.06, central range 5.02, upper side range 5.15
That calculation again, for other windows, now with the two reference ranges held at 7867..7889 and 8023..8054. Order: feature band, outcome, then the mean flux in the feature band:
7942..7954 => 0.4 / 4.94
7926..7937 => 0.3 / 4.93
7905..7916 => 0.6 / 4.8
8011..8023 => -0.1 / 5.14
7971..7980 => 0.1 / 5.07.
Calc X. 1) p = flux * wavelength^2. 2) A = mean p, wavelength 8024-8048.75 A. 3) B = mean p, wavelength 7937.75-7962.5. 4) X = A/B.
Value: 1.07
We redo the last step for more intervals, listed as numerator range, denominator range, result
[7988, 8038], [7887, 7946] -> 1.07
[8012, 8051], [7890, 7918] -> 1.09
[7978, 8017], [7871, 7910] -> 1.04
